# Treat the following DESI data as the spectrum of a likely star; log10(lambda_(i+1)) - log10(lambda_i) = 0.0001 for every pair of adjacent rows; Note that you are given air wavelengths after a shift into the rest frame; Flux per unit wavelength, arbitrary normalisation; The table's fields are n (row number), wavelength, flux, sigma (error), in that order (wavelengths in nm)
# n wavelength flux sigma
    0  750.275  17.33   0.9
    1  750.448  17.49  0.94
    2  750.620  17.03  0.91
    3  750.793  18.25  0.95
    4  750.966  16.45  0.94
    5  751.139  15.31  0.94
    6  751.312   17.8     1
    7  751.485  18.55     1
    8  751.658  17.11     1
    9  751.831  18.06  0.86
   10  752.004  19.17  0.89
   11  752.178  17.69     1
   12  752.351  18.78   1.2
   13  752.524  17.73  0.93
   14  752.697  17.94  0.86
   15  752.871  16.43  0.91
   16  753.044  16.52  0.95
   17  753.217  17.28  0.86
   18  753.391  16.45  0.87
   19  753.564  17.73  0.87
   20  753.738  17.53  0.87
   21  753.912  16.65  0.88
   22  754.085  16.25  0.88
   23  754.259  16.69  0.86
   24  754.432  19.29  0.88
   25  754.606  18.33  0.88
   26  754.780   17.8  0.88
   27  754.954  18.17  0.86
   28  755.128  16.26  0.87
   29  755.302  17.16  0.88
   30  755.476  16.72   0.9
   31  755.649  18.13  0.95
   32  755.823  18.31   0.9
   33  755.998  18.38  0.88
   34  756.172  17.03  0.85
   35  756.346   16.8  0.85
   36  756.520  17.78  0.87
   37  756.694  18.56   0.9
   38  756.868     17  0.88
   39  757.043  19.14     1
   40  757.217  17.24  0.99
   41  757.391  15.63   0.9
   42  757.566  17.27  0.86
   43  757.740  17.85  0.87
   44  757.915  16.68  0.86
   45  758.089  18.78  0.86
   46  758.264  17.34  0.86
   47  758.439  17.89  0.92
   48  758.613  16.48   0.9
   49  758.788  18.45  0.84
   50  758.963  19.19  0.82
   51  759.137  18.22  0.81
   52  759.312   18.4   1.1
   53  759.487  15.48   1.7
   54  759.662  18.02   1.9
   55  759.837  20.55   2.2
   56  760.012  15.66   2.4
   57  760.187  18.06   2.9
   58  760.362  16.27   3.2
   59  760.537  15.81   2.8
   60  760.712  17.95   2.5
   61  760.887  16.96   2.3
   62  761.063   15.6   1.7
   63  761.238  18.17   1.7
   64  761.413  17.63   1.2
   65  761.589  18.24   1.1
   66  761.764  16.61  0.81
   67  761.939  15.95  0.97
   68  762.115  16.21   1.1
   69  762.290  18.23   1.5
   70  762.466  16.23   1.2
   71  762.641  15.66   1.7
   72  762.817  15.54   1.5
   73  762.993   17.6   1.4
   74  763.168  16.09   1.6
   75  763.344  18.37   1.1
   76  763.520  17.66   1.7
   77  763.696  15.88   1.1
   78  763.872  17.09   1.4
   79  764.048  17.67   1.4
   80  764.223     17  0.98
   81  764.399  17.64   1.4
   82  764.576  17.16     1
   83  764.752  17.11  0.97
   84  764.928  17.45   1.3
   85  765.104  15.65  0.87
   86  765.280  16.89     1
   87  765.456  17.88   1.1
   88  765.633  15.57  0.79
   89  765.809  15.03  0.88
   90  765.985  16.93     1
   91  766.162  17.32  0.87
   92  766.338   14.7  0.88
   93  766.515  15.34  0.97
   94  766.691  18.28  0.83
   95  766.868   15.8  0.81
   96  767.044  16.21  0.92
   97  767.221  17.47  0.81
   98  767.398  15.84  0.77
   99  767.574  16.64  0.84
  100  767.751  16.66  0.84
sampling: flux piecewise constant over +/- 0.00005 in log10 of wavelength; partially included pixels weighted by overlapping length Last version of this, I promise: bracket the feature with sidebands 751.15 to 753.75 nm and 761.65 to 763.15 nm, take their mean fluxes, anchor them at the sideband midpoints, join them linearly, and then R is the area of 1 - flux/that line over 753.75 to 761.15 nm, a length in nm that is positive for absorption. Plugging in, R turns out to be -0.187 nm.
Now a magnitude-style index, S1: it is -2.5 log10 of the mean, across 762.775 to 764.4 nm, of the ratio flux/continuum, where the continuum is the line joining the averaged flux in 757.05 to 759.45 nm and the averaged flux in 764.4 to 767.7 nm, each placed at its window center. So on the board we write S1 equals -0.01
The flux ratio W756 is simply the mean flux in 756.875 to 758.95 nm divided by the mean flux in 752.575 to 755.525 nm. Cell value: 1.02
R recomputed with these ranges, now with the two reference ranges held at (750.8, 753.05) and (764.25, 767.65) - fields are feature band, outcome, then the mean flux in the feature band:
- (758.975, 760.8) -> -0.05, 17.5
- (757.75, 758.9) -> -0.04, 17.6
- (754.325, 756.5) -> -0.05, 17.7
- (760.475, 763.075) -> 0.01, 16.8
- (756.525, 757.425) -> -0.02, 17.7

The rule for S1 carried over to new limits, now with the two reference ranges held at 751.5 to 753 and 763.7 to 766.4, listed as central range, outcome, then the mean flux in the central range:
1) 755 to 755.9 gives 0.01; 17.4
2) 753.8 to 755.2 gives 0.01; 17.4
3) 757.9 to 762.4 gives -0.02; 17.4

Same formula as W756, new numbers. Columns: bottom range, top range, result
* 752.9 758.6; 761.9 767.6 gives 0.96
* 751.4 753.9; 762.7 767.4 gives 0.95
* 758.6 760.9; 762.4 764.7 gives 0.96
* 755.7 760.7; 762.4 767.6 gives 0.95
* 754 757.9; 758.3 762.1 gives 0.99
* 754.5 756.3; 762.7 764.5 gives 0.97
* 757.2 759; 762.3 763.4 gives 0.95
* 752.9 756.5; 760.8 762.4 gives 0.98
